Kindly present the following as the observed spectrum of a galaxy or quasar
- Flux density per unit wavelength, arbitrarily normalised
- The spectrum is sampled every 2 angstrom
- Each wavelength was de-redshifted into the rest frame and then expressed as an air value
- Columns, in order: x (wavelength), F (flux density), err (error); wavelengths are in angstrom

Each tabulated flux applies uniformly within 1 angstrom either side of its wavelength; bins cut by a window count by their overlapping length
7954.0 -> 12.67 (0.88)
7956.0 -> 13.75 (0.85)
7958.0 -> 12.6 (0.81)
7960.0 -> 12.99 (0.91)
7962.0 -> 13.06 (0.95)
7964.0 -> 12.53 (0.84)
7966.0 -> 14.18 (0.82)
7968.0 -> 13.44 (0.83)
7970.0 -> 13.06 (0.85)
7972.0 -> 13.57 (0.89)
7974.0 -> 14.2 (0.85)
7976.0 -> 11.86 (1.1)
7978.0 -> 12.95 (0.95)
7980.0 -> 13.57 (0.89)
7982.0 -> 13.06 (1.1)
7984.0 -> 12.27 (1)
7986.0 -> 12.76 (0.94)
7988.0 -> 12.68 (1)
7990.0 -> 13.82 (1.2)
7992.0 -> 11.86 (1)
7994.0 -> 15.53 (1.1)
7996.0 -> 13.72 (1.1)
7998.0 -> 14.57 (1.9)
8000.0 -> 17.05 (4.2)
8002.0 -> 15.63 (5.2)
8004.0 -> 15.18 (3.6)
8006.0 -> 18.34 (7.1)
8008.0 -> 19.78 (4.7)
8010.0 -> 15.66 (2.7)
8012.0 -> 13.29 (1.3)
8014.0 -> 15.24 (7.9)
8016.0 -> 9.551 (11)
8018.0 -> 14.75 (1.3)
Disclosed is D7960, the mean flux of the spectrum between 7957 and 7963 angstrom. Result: 12.9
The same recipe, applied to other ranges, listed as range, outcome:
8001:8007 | 16.4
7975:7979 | 12.4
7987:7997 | 13.5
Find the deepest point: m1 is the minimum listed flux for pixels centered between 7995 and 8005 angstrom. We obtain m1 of 13.72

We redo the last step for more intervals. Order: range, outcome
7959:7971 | 12.53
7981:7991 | 12.27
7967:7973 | 13.06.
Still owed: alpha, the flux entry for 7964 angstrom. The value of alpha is 12.53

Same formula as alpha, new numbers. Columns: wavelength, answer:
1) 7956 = 13.75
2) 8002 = 15.63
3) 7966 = 14.18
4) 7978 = 12.95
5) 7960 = 12.99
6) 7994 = 15.53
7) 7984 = 12.27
